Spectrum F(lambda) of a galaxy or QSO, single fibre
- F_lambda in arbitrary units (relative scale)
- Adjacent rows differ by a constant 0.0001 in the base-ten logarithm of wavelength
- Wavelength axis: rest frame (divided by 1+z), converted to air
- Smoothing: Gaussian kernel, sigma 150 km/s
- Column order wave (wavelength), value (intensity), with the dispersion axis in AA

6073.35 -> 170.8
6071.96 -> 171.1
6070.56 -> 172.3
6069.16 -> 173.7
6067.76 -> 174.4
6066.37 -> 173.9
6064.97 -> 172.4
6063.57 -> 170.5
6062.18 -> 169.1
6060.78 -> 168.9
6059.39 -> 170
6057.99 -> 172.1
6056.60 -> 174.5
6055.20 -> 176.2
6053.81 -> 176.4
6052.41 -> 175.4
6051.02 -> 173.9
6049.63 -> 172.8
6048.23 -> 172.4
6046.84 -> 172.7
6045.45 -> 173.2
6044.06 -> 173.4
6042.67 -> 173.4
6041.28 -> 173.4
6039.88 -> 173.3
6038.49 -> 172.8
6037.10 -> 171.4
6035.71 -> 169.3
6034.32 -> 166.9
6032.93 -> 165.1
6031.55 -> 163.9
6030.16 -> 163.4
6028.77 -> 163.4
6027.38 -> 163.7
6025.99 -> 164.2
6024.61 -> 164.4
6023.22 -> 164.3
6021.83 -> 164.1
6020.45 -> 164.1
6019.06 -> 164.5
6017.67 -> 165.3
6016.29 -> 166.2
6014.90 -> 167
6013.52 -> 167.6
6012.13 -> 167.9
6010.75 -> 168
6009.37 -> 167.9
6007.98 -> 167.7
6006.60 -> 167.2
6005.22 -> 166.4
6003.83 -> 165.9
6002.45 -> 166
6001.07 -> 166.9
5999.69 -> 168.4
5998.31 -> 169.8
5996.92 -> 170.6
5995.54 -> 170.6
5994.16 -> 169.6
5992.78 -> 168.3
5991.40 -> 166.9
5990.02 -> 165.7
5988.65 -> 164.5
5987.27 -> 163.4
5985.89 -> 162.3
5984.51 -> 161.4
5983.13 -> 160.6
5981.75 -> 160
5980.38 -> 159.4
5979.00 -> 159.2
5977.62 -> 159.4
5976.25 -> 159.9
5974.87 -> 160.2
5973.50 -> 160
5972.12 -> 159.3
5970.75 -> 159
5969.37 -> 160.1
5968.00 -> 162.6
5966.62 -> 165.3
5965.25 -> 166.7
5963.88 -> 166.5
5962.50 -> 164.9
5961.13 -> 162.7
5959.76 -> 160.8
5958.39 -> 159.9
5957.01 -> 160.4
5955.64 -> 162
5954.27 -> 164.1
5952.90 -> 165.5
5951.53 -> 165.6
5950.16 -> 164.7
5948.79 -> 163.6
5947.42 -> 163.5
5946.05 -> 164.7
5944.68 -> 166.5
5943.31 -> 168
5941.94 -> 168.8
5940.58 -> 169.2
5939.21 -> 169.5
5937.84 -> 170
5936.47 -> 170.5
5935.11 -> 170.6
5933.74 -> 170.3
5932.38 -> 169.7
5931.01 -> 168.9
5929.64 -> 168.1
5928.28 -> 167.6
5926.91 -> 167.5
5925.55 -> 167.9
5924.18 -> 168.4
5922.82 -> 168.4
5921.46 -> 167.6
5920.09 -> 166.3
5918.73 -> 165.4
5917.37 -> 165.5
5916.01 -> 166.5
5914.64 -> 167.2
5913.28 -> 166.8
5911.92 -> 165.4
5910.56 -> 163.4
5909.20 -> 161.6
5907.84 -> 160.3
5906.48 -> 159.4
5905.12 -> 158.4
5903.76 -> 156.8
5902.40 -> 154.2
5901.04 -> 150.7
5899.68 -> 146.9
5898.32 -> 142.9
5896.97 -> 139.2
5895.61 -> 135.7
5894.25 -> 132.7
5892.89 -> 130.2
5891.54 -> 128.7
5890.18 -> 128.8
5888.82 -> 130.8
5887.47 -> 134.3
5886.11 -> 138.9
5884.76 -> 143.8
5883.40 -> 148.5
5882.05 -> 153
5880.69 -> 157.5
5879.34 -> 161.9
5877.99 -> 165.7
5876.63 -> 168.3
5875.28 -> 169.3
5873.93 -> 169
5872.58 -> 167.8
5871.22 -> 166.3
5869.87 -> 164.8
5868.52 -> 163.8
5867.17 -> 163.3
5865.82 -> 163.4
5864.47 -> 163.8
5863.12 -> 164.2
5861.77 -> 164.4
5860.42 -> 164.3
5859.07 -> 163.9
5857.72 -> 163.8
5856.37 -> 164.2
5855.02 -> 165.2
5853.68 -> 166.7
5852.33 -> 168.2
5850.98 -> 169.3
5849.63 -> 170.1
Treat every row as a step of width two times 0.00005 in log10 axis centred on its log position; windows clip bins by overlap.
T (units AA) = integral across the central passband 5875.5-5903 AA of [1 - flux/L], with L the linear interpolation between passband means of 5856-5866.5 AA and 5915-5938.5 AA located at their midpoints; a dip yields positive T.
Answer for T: 3.4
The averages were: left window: 164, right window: 168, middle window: 145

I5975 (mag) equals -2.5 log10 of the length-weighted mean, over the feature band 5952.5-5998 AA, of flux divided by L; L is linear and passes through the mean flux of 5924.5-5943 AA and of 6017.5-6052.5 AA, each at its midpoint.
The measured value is 0.038 mag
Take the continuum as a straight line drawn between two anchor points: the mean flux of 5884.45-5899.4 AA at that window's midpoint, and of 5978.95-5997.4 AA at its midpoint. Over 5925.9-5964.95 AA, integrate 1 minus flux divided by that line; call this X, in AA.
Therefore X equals -3.8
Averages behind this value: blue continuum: 135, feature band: 166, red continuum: 165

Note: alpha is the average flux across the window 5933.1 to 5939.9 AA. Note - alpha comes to 170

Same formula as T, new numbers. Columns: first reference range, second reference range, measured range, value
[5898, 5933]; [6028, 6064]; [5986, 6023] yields 0.4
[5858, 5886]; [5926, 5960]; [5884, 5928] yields 2.9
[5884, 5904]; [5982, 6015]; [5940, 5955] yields -1.2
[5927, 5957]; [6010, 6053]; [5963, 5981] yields 0.7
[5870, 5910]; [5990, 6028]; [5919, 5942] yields -1.9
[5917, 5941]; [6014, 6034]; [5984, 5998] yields 0.0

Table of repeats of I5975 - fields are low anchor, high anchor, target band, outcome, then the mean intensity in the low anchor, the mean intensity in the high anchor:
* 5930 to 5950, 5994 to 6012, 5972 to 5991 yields 0.045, 168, 168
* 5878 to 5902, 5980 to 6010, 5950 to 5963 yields -0.039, 142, 166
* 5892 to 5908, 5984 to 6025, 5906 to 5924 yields -0.108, 147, 166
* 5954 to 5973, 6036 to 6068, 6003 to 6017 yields 0.004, 162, 173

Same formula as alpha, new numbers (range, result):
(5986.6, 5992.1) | 165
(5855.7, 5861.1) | 164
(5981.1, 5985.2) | 160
